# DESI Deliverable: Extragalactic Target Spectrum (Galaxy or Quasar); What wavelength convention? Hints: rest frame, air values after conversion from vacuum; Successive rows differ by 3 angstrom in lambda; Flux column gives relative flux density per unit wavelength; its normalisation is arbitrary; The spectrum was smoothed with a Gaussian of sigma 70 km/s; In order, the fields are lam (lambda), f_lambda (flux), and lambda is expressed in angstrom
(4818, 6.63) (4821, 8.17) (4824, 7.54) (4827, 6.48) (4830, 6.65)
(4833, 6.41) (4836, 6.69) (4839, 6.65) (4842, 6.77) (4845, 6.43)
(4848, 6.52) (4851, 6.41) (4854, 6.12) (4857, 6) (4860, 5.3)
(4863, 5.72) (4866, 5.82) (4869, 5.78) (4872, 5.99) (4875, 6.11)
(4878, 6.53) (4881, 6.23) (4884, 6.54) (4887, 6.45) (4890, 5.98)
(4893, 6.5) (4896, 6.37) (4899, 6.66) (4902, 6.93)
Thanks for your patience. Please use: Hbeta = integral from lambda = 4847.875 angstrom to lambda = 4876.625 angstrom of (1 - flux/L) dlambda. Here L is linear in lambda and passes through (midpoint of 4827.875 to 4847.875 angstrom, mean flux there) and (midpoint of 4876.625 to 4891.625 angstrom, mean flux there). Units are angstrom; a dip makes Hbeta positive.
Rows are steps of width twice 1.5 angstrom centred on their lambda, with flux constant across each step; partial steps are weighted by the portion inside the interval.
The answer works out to 2.3 angstrom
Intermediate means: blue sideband 6.59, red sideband 6.35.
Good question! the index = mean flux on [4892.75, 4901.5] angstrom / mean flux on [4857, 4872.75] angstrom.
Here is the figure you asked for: 1.14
